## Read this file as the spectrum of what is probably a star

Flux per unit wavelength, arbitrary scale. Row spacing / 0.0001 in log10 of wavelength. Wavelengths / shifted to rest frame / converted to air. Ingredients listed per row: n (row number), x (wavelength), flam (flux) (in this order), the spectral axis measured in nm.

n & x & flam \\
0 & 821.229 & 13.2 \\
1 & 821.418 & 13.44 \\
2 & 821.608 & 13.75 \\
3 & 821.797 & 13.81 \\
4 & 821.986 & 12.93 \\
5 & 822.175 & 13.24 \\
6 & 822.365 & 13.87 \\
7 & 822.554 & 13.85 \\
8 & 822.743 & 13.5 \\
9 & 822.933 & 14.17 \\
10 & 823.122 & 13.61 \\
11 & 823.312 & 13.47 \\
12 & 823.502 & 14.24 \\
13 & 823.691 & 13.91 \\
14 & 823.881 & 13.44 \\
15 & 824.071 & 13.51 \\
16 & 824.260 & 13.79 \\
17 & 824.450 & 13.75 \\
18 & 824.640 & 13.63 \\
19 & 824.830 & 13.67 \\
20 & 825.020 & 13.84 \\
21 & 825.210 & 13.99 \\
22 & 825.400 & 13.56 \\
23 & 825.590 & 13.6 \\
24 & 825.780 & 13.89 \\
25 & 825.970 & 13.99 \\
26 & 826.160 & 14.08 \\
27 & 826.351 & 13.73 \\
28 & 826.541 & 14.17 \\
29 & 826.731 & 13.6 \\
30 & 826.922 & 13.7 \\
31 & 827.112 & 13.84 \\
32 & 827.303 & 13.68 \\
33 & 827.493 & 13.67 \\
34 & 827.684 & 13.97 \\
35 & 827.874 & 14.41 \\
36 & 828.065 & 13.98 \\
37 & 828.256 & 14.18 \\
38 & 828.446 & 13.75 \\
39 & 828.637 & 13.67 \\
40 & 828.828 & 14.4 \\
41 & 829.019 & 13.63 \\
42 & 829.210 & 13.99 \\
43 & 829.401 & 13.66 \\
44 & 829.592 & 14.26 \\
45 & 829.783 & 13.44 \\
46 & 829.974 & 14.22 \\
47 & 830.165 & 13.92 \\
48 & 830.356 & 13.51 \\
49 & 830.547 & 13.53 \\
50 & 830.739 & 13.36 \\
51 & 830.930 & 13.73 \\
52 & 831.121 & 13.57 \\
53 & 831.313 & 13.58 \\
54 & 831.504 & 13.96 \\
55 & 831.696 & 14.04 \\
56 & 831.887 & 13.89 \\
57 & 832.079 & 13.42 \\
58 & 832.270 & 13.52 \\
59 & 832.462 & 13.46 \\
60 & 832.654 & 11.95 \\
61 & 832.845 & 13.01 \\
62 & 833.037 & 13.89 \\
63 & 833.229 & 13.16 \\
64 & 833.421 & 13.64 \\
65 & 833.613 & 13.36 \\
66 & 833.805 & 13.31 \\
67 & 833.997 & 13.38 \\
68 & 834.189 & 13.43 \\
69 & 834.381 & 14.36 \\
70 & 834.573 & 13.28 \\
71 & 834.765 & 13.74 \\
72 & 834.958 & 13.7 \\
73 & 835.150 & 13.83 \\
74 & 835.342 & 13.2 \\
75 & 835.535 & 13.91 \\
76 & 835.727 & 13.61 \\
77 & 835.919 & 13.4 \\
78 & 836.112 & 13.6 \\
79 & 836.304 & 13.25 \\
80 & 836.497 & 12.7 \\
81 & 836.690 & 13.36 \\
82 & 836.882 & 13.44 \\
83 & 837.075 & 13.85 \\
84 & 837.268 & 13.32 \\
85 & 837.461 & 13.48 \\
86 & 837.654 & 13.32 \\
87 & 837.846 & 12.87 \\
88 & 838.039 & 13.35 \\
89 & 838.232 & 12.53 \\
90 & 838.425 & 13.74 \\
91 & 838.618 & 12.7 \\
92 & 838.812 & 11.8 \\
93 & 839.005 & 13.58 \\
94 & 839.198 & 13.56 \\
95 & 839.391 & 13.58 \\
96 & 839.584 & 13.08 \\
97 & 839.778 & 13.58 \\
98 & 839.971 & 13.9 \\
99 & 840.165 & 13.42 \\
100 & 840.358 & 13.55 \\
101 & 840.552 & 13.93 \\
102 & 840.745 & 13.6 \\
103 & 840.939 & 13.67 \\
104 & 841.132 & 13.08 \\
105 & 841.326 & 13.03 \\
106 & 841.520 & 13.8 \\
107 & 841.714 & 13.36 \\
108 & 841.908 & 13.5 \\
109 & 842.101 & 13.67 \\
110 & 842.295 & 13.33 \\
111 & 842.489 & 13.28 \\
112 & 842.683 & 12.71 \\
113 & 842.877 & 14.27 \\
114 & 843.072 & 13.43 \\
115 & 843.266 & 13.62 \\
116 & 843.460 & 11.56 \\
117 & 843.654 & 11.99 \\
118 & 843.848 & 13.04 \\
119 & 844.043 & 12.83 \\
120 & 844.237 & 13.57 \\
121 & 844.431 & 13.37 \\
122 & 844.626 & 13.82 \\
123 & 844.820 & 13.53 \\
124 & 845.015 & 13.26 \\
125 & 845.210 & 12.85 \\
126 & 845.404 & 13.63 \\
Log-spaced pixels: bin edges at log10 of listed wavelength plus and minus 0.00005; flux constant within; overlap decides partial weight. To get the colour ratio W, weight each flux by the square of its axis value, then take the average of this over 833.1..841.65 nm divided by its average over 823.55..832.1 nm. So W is 0.99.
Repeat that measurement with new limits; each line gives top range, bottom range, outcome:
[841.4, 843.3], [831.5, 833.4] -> 1.03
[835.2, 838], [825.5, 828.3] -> 0.99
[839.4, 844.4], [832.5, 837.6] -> 1.01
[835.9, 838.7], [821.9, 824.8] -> 1.00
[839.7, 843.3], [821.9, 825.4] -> 1.03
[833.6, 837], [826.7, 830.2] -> 0.99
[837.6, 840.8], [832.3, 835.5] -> 1.00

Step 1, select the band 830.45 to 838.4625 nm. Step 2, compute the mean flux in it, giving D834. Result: 13.5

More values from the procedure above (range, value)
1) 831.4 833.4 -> 13.4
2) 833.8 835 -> 13.6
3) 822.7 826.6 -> 13.8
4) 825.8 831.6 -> 13.8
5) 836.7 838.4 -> 13.3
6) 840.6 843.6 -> 13.3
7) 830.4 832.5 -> 13.6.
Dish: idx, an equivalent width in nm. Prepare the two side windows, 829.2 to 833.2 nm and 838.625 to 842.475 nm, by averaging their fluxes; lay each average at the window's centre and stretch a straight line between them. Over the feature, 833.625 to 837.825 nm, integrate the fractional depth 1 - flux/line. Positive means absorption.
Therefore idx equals 0.01 nm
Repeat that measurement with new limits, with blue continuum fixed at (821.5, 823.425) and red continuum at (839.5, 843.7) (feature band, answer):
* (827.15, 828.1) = -0.027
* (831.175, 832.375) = -0.021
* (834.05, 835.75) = -0.028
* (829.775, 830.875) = -0.014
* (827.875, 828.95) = -0.039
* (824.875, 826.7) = -0.038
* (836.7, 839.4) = 0.037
